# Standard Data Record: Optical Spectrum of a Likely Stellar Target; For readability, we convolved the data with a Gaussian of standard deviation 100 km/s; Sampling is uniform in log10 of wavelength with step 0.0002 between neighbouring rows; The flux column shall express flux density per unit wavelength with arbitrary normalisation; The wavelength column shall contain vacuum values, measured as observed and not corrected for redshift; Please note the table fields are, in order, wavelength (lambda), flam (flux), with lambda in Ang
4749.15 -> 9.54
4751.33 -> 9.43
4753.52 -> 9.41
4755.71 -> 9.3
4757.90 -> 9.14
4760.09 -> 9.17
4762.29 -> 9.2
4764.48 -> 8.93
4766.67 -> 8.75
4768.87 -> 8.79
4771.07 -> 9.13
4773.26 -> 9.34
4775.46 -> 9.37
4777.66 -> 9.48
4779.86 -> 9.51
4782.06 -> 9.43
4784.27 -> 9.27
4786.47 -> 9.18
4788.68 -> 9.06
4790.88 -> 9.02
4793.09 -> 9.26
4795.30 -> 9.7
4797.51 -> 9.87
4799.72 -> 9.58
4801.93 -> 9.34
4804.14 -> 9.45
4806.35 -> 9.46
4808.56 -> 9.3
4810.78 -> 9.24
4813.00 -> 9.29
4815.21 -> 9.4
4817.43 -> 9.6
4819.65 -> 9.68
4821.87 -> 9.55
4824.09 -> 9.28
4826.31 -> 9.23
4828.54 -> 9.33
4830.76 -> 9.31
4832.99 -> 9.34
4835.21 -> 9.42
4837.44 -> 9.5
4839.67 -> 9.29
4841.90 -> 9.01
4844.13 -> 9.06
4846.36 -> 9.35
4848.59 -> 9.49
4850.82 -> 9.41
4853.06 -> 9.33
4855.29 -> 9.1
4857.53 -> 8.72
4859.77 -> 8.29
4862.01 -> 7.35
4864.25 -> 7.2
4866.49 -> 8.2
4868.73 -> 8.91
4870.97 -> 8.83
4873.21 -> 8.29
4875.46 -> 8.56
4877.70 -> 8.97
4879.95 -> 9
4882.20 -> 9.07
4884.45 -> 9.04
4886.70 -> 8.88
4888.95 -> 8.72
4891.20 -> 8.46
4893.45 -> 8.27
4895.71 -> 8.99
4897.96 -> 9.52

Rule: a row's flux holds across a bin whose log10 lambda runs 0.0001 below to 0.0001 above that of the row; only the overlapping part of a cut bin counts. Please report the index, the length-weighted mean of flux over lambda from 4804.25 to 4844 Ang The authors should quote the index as 9.36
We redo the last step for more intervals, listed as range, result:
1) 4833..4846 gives 9.27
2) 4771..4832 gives 9.38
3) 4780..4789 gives 9.27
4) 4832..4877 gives 8.83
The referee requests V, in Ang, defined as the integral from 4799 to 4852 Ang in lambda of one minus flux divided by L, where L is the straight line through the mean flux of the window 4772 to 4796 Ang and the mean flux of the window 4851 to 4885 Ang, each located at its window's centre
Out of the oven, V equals -2.4 Ang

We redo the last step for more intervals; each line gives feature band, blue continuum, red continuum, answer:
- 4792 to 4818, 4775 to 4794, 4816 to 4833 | -0.29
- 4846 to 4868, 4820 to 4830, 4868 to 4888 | 1.04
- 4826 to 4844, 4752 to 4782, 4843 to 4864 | -0.78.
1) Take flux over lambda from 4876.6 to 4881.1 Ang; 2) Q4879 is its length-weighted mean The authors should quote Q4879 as 8.97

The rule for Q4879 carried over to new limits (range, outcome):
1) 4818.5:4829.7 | 9.41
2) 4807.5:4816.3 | 9.31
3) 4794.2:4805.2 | 9.59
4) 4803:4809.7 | 9.41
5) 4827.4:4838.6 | 9.37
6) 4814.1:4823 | 9.56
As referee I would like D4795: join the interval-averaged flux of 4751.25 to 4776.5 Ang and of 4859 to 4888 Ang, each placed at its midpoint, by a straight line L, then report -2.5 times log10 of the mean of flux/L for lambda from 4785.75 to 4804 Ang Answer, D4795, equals -0.05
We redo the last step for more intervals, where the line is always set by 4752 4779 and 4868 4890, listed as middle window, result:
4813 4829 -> -0.050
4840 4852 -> -0.040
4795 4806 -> -0.059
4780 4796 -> -0.020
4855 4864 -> 0.090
